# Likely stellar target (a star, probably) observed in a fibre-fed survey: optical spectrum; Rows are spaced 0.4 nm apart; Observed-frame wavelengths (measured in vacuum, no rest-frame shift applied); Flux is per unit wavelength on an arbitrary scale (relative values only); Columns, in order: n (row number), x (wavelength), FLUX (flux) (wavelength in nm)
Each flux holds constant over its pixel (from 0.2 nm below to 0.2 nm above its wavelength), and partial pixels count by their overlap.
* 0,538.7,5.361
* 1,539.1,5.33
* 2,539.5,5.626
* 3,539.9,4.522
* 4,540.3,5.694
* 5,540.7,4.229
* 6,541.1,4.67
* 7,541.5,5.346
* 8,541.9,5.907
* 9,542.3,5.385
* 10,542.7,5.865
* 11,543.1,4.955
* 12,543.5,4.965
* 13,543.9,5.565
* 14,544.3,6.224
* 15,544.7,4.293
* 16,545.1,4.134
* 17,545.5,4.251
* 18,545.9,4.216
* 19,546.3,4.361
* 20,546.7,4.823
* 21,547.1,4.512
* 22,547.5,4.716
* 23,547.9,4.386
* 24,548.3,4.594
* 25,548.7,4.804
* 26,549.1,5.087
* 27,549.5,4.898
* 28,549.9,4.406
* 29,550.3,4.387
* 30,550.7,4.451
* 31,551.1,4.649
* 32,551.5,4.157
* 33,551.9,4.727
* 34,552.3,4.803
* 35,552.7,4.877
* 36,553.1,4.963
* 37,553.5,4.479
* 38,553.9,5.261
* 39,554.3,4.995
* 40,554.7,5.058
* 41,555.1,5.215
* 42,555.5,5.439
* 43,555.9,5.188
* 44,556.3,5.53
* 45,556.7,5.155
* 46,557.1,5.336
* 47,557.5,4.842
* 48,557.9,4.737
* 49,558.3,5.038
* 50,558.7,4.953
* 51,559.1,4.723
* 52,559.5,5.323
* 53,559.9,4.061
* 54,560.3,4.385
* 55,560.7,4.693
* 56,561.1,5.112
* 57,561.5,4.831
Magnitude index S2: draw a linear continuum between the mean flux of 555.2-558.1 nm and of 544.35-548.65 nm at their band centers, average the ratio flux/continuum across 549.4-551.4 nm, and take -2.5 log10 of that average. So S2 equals 0.06 mag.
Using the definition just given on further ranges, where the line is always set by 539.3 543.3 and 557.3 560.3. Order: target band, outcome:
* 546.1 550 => 0.09 mag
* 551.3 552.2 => 0.11 mag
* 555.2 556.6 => -0.11 mag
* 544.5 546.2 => 0.21 mag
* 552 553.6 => 0.03 mag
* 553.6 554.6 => -0.03 mag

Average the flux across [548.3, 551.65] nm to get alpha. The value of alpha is 4.61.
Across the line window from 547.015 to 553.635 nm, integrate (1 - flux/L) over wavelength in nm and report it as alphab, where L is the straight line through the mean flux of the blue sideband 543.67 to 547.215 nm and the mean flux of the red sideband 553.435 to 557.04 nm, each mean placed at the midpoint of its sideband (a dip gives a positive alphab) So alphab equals 0.402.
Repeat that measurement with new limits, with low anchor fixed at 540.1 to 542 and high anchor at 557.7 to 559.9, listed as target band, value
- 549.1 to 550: 0.042 nm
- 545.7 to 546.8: 0.135 nm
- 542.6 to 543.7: -0.023 nm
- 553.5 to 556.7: -0.170 nm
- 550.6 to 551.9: 0.135 nm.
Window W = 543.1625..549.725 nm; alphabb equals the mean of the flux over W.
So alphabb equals 4.74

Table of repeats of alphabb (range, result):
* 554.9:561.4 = 4.98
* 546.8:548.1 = 4.56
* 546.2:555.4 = 4.73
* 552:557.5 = 5.08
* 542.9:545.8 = 4.89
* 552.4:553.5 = 4.83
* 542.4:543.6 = 5.3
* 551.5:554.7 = 4.84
